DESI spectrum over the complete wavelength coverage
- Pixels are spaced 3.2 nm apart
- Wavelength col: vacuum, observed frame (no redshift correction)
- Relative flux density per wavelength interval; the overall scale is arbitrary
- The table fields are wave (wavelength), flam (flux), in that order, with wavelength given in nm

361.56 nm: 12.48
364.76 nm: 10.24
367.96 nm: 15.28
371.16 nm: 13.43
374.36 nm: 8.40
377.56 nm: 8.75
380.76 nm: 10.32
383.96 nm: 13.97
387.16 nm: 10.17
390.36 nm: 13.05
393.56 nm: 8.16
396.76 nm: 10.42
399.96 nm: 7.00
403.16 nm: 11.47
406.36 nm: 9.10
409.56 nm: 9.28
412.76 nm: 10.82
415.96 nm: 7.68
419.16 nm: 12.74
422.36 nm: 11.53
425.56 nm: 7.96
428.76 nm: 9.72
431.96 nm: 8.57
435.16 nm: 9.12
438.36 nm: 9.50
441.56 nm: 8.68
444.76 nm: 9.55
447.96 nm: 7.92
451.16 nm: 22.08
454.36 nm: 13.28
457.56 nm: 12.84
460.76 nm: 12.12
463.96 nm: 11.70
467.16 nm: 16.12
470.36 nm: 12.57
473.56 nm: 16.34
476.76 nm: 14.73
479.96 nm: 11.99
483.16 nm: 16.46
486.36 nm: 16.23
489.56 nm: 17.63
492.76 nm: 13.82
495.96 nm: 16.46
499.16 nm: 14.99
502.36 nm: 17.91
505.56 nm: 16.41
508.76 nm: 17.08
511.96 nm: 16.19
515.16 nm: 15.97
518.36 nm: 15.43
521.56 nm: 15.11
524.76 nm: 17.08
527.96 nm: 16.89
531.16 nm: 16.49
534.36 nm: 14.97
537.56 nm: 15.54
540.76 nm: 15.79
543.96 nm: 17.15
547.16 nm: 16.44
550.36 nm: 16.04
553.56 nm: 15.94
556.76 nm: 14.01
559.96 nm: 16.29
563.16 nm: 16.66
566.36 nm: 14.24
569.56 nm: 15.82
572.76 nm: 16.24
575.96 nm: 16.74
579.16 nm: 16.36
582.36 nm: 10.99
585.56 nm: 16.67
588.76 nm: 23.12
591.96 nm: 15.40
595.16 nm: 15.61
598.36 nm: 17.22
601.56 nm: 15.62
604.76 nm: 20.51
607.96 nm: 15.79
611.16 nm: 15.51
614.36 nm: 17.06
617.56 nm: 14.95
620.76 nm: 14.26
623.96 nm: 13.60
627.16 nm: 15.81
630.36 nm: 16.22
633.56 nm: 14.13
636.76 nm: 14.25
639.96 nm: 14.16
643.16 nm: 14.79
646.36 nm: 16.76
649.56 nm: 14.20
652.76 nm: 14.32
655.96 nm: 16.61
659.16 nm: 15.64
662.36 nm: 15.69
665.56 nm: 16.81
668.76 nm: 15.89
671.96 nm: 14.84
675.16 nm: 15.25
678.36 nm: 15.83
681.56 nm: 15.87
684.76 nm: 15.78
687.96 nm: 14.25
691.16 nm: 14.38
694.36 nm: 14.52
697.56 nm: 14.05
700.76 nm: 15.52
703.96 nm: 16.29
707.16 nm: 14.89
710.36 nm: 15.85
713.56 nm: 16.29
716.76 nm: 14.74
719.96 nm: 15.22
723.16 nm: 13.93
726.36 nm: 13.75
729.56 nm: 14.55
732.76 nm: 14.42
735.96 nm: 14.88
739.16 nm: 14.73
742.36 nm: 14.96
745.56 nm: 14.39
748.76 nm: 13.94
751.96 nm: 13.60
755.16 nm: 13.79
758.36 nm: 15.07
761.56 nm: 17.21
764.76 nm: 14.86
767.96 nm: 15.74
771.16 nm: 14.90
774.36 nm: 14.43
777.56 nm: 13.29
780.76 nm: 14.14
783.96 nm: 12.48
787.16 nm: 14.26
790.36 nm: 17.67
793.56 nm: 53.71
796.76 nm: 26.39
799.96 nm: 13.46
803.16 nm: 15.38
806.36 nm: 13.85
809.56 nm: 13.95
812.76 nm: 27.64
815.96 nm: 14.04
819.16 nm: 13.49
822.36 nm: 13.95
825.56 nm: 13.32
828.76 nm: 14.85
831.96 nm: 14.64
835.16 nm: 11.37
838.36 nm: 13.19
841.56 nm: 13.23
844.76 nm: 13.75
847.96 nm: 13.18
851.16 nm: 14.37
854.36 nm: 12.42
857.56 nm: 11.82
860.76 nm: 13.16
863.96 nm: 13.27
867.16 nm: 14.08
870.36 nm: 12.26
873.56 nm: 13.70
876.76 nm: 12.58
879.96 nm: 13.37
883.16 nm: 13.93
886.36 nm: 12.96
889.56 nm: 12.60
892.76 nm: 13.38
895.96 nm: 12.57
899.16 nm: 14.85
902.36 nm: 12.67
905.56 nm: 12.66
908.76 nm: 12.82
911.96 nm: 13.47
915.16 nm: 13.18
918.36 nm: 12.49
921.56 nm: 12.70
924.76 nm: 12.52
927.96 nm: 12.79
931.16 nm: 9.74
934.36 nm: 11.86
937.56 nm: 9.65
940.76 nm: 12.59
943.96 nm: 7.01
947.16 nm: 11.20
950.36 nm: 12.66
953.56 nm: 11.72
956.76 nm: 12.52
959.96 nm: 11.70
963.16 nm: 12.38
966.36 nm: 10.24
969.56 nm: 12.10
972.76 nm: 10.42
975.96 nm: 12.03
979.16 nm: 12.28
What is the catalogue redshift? 0.21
